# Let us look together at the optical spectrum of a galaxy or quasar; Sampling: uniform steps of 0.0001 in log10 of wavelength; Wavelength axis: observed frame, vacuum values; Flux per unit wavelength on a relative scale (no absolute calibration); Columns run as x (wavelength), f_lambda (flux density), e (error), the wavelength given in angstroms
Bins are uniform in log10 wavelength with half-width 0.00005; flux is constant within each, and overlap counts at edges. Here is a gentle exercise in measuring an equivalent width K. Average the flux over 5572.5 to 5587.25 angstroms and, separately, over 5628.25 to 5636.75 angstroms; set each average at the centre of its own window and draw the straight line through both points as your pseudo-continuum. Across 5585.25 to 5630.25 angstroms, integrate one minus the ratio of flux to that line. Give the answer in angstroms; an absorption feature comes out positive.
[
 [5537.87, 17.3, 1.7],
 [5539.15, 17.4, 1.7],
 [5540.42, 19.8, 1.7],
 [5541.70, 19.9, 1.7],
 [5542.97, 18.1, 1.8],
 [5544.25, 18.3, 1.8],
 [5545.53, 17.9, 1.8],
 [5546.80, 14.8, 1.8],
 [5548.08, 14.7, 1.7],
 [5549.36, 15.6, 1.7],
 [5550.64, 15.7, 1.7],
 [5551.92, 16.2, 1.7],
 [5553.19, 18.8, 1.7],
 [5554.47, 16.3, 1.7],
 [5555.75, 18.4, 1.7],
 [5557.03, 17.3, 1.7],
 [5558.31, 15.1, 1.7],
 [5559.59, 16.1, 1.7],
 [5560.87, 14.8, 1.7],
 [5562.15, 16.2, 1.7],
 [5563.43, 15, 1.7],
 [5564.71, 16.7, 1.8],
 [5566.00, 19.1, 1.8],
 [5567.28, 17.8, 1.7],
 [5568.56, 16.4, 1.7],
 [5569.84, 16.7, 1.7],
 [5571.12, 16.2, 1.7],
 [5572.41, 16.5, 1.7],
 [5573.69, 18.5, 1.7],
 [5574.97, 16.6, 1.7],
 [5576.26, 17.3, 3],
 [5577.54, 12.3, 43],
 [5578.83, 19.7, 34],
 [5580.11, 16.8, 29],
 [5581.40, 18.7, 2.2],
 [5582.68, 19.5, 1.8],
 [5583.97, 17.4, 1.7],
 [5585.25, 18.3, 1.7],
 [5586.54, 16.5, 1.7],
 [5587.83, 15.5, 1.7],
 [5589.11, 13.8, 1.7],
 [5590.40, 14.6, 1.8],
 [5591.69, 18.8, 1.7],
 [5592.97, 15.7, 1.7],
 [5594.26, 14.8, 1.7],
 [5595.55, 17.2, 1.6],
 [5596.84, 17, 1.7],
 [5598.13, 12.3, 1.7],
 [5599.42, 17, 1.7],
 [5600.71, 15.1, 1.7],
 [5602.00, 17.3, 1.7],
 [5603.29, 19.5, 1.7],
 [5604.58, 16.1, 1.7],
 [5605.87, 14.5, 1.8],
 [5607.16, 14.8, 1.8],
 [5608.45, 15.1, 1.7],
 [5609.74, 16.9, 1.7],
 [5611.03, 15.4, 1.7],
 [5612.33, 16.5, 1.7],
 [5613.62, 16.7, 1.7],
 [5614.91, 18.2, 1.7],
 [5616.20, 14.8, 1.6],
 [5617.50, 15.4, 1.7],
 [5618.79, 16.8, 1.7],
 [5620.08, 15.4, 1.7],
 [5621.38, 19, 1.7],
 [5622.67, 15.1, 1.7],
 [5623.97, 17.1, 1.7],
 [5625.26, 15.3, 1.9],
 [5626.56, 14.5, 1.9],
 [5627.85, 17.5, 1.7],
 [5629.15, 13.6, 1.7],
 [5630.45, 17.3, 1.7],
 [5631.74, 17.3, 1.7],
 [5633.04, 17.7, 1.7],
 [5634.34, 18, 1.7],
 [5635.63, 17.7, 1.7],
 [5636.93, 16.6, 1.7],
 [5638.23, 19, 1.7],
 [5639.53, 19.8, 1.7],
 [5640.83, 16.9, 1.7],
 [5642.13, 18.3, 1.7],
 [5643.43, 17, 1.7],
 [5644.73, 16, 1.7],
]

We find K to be 2.9 angstroms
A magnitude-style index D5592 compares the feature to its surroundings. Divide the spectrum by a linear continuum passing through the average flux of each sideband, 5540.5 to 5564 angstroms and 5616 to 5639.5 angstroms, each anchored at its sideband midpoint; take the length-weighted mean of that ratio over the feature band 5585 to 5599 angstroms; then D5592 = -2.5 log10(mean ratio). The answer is 0.06 mag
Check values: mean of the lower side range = 16.7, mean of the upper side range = 16.7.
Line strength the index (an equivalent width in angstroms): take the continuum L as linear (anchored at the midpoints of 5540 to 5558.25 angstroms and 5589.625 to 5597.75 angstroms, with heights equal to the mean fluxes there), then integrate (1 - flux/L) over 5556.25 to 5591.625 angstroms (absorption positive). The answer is -0.2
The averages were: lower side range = 17.2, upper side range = 16.2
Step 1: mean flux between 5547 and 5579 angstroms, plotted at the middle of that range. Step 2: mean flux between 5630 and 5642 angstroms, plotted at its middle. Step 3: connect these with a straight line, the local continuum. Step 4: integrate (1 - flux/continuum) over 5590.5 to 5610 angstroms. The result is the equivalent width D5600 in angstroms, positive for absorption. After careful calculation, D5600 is 1.24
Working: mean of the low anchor 16.5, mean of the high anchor 17.8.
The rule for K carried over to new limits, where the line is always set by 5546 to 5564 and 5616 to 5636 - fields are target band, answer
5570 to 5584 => -0.87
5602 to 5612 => 0.12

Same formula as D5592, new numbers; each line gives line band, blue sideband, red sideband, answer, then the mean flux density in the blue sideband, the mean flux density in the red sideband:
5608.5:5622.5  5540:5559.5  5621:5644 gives 0.043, 17.1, 17.1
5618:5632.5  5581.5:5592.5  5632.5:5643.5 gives 0.090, 16.9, 17.9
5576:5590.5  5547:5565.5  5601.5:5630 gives -0.039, 16.2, 16.2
